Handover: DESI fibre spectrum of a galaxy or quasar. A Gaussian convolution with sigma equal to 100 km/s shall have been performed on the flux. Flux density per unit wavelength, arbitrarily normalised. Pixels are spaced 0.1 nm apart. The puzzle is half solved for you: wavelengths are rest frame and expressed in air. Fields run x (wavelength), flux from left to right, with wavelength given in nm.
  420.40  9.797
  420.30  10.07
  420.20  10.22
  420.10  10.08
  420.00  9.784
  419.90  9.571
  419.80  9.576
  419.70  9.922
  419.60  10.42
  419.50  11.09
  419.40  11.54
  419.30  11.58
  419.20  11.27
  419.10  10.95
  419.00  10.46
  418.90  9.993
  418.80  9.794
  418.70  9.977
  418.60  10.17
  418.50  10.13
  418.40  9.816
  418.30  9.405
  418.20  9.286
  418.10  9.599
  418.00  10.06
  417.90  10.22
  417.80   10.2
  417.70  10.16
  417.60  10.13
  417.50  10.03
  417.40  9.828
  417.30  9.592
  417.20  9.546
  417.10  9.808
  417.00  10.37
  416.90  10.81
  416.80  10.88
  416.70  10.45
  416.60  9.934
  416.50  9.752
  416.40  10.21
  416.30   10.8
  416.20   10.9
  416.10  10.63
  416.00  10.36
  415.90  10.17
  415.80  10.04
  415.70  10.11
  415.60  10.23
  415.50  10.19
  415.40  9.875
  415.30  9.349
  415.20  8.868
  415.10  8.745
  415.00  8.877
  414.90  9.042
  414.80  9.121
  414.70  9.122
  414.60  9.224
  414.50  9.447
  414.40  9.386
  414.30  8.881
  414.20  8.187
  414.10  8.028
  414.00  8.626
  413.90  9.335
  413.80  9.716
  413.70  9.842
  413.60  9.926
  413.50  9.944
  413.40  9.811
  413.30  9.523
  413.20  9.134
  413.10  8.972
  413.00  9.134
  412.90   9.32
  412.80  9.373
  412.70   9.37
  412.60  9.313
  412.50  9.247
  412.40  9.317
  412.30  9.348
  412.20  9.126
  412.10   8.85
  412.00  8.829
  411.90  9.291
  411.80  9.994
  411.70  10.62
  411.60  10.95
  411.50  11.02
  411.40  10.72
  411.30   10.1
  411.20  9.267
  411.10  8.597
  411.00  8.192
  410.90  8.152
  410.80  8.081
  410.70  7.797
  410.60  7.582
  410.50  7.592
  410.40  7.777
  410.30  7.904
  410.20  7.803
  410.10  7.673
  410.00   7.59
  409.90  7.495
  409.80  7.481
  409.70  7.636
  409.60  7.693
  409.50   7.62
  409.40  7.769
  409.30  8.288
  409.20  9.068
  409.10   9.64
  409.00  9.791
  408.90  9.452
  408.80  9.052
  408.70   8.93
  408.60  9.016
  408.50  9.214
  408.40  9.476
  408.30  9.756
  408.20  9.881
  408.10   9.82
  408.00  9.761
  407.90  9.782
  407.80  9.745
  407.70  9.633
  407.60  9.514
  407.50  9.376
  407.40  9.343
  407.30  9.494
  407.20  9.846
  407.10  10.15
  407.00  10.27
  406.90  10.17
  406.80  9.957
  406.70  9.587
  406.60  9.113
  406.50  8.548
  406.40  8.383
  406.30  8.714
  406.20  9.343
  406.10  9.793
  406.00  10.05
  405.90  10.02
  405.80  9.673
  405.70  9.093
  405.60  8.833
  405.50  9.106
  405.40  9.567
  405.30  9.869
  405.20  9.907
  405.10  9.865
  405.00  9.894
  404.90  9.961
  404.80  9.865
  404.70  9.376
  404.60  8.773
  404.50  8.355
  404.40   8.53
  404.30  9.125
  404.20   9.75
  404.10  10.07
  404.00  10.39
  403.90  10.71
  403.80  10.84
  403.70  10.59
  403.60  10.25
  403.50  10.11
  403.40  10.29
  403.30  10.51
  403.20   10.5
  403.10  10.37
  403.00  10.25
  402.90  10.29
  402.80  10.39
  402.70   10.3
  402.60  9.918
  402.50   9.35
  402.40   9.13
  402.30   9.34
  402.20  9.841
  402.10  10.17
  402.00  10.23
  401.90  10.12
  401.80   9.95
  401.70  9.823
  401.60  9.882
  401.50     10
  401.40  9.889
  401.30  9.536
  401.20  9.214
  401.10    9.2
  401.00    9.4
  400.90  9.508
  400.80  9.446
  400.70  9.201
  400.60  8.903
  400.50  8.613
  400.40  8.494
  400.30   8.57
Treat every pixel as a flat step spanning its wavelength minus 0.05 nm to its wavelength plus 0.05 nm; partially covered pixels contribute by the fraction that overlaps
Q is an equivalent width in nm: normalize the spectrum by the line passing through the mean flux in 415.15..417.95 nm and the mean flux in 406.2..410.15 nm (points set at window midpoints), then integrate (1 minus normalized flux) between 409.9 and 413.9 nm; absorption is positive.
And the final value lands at 0.20 nm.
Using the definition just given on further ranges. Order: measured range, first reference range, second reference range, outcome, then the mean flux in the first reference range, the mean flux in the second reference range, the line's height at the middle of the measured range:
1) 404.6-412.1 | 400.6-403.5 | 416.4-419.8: 0.621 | 9.85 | 10.2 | 9.99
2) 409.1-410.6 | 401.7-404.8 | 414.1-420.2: 0.313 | 9.92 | 9.95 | 9.94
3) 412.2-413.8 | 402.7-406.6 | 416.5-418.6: 0.077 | 9.73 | 10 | 9.91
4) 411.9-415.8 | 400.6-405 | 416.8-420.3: 0.299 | 9.82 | 10.2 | 10.1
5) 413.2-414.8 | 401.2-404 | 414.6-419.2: 0.117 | 10.1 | 9.96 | 9.99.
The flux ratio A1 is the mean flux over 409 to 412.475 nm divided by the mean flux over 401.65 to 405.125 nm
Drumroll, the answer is 0.88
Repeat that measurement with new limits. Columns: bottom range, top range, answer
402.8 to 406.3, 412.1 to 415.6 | 0.94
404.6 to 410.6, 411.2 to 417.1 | 1.06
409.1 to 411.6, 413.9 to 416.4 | 1.14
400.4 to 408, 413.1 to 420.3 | 1.02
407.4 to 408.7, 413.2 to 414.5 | 0.97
